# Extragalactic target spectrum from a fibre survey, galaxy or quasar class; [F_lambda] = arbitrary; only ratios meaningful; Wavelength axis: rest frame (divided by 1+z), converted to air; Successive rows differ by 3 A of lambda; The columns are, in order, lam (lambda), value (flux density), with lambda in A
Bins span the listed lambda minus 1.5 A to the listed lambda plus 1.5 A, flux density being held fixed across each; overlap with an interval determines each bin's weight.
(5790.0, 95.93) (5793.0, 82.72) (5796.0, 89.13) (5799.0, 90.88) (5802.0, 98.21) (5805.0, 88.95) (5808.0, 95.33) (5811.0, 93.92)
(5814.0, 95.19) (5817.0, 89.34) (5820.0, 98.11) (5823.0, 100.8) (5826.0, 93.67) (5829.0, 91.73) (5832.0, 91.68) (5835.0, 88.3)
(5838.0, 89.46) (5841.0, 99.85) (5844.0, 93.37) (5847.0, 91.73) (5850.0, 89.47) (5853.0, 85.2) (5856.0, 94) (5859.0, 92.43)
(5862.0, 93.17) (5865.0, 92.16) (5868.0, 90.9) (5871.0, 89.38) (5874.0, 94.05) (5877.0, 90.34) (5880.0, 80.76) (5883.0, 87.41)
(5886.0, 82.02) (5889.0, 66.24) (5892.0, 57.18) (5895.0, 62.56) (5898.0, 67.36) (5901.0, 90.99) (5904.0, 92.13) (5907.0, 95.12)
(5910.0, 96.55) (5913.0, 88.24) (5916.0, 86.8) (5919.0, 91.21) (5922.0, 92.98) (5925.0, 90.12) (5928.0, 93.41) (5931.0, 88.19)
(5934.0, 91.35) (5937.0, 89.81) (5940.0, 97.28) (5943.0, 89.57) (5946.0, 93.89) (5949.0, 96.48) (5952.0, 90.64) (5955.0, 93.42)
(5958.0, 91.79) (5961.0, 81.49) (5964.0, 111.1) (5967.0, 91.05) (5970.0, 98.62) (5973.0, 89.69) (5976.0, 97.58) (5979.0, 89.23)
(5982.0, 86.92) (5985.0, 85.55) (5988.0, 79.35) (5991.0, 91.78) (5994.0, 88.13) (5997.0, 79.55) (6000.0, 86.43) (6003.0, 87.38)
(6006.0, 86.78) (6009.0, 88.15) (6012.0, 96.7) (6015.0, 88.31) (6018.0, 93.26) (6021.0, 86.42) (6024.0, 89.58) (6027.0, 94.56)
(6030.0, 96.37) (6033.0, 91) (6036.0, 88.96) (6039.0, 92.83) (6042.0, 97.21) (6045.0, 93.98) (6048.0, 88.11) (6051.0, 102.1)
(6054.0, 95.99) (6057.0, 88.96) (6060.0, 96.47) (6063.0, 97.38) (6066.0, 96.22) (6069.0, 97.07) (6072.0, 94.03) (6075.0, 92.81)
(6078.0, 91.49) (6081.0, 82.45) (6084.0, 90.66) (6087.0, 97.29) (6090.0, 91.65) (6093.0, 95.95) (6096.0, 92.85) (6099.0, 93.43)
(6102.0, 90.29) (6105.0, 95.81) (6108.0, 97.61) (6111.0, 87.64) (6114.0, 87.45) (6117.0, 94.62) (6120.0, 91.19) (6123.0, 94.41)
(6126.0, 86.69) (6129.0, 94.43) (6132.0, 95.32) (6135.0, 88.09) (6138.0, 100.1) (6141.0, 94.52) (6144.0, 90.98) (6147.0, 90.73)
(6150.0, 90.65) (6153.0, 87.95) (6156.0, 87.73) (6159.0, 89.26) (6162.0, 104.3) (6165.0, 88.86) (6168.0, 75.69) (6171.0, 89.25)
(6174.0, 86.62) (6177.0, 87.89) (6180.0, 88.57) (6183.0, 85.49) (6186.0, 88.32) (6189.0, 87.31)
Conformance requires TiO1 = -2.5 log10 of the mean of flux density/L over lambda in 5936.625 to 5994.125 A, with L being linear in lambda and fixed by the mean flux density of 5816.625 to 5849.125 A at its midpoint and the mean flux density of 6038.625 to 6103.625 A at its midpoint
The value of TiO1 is 0.02 mag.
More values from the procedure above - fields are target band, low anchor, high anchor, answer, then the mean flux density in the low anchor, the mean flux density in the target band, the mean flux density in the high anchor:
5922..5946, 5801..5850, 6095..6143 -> 0.02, 93.6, 91.6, 92.8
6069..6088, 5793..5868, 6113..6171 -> 0.00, 92.5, 91.7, 91.2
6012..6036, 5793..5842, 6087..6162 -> 0.01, 93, 91.5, 92.4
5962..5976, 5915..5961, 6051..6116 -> -0.06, 91.5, 97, 93.2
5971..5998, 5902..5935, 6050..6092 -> 0.06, 91.5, 87.9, 93.8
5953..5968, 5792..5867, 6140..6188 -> -0.03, 92.4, 93.8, 89.1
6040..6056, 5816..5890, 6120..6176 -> -0.05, 90.4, 95.2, 90.8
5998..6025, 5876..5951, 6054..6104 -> 0.02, 86.3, 89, 93.2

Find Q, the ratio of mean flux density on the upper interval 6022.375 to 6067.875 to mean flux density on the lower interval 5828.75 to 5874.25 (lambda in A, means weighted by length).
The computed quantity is 1.03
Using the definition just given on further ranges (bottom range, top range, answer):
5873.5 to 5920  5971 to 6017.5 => 1.07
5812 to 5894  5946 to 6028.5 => 1.02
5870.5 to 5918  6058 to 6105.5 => 1.13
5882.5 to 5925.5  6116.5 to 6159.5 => 1.11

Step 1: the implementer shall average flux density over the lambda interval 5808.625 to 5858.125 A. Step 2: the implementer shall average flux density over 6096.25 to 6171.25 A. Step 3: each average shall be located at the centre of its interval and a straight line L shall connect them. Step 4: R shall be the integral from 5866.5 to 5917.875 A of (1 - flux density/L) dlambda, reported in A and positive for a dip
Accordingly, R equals 5.1 A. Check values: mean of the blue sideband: 92.9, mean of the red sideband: 91.5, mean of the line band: 83.5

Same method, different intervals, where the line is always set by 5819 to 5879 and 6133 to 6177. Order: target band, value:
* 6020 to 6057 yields -0.8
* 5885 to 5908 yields 4.0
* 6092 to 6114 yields -0.5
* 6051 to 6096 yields -1.4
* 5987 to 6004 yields 1.1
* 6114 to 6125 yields -0.2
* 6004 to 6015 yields 0.1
